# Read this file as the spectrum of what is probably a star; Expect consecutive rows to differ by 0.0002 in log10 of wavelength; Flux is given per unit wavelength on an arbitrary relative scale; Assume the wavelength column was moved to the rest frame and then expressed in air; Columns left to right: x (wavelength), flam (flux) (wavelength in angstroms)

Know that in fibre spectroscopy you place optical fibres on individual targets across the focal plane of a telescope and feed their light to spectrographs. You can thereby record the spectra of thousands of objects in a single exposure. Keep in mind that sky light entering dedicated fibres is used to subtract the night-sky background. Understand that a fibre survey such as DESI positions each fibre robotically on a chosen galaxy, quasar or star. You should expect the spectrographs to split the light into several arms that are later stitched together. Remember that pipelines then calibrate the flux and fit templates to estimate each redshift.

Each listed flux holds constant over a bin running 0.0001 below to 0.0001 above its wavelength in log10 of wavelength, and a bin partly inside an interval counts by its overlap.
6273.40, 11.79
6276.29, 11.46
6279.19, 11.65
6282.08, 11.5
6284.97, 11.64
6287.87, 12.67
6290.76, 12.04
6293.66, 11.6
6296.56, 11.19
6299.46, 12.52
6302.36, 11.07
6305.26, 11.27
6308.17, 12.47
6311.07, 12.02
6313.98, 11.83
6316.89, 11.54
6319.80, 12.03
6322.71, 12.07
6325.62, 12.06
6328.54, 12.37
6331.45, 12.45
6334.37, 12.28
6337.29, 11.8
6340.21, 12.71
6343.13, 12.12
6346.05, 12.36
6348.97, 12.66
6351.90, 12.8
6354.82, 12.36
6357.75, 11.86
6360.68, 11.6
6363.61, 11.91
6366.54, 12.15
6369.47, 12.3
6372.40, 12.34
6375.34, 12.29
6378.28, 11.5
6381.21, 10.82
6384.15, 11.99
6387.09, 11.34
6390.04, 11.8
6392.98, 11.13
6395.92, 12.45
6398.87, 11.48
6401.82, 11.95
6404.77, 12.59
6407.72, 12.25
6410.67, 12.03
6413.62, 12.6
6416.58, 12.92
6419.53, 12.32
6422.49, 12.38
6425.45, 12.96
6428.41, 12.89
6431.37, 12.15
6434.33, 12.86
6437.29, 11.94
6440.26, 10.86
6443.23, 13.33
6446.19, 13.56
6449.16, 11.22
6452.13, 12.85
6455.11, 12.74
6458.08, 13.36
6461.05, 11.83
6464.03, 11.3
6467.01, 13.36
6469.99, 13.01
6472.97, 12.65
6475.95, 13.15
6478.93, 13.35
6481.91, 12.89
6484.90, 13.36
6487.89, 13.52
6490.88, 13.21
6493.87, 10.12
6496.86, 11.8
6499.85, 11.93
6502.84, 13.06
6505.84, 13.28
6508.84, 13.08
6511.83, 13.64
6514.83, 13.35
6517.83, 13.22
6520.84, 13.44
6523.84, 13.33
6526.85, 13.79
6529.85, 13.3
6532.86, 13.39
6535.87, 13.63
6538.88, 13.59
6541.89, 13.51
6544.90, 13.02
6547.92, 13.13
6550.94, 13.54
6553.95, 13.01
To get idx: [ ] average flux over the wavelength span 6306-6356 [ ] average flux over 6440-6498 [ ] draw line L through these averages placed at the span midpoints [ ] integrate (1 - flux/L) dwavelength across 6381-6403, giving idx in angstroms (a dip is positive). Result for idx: 1.30 angstroms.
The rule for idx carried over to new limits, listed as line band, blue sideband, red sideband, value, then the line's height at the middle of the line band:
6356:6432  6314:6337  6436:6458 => 1.2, 12.3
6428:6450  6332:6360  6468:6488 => 0.9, 12.9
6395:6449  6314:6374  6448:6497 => 0.2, 12.4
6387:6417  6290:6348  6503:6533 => 1.2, 12.6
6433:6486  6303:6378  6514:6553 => 1.1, 12.9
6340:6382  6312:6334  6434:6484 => 0.3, 12.2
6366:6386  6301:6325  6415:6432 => 0.6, 12.3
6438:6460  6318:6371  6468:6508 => 0.1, 12.6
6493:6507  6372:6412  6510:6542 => 1.1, 13.2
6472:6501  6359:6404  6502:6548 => 0.8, 13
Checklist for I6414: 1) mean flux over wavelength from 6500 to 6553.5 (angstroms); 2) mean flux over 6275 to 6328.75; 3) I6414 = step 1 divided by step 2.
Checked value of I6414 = 1.13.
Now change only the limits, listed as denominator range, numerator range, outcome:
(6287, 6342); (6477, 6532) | 1.08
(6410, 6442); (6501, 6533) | 1.08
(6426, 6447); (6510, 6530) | 1.08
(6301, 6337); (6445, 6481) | 1.06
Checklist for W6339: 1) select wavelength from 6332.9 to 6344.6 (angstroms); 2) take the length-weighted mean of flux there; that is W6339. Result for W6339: 12.2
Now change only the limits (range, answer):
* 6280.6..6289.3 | 11.9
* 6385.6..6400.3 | 11.6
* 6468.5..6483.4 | 13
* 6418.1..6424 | 12.3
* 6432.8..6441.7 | 11.9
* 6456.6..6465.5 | 12.2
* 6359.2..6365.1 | 11.8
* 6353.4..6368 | 12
